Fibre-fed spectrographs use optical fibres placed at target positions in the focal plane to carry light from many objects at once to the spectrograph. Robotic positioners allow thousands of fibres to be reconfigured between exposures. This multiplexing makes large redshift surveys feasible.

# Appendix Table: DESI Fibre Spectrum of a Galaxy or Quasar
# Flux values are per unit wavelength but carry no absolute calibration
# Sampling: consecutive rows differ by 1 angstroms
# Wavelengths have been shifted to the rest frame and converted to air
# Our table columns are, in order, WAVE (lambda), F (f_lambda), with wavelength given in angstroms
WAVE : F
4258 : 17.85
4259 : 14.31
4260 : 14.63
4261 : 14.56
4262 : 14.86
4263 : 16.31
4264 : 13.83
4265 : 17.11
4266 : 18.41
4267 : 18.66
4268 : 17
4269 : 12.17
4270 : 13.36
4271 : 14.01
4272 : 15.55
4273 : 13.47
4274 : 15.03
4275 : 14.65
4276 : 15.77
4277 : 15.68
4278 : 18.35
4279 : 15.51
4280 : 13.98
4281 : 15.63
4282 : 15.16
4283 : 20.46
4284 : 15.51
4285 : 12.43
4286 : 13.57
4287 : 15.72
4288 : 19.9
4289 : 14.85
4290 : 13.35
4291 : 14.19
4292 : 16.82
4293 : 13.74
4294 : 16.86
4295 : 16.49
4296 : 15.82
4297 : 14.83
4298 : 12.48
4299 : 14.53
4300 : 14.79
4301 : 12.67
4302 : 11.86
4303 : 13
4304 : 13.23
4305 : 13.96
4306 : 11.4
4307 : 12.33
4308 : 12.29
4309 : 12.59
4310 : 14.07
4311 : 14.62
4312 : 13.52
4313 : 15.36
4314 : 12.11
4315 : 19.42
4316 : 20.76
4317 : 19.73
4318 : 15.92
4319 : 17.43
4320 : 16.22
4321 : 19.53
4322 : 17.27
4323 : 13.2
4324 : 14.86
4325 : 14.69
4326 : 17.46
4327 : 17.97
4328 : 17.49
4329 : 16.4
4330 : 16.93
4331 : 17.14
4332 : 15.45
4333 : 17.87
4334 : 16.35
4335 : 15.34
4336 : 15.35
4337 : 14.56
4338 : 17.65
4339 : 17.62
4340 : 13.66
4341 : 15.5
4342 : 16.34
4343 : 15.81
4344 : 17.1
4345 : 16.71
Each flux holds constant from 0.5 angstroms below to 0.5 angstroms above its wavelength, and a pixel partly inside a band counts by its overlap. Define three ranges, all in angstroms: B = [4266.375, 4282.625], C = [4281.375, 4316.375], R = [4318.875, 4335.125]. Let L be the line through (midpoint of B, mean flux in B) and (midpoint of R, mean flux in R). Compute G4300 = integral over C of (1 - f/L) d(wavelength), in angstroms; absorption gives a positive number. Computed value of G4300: 2.64 angstroms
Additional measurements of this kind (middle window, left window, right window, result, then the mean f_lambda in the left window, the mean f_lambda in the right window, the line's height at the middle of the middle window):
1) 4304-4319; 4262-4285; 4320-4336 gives 1.2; 15.6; 16.5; 16.2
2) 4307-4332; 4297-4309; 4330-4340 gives -2.3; 13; 16.3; 14.7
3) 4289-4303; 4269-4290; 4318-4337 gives 1.1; 15.3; 16.4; 15.7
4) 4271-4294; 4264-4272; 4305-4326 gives 0.2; 15.7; 15.4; 15.6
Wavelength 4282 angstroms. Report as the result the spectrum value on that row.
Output 15.16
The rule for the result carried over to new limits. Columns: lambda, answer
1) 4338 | 17.65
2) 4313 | 15.36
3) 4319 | 17.43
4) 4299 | 14.53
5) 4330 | 16.93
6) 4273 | 13.47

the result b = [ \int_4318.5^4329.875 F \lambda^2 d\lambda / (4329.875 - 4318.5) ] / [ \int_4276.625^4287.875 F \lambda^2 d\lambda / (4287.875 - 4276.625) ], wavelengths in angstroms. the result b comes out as 1.07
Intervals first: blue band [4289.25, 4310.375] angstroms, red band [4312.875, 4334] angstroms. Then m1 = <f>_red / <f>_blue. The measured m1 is 1.21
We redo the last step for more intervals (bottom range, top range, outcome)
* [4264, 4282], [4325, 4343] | 1.06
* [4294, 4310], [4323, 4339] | 1.20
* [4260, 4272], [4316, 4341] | 1.07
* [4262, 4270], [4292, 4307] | 0.88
